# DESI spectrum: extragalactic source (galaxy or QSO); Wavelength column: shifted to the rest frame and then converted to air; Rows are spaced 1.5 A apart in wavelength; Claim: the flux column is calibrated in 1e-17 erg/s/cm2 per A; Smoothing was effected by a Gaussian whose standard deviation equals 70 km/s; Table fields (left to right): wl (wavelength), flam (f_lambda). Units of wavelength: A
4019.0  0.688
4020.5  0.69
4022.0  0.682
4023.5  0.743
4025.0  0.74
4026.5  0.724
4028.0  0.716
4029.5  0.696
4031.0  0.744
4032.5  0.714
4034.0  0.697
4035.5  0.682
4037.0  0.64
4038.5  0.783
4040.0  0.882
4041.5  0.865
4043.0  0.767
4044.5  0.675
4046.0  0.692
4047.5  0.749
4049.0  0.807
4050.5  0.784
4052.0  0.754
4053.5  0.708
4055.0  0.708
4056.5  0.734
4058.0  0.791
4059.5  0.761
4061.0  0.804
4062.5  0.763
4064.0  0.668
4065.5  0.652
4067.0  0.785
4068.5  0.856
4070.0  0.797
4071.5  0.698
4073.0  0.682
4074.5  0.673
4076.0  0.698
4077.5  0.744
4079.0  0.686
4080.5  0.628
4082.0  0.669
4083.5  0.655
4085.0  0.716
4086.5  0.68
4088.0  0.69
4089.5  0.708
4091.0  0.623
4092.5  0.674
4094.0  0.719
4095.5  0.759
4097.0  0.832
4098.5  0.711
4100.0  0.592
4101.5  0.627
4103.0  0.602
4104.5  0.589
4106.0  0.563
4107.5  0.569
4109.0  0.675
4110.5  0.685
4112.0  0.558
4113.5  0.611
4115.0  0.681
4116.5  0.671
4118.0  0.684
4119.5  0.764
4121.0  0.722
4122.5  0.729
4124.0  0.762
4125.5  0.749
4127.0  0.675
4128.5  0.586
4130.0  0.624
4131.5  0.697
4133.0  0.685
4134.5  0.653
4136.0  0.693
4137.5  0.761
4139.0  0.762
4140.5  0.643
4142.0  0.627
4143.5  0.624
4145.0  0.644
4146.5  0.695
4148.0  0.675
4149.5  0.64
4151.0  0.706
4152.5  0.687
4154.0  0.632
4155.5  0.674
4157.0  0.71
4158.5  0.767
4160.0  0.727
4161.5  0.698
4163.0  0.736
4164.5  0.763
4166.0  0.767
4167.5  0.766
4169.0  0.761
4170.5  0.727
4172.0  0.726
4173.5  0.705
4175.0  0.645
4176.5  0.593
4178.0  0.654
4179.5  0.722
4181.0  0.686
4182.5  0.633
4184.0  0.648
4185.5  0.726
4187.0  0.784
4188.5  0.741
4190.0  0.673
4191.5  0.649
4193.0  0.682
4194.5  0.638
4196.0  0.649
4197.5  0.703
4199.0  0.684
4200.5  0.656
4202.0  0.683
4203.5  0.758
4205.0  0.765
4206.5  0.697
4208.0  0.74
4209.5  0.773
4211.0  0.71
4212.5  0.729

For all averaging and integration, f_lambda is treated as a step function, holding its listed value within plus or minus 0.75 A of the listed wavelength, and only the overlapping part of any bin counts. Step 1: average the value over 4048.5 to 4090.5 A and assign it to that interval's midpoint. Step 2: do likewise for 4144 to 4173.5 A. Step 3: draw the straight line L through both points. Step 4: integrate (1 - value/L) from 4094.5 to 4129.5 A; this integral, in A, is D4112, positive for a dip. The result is 2.3 A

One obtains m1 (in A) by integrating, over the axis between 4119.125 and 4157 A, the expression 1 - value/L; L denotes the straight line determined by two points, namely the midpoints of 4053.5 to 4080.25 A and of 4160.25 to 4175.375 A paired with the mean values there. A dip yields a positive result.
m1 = 2.47 A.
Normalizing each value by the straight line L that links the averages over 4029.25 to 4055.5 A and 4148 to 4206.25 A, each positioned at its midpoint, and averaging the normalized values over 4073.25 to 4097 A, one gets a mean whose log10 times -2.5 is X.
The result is 0.055 mag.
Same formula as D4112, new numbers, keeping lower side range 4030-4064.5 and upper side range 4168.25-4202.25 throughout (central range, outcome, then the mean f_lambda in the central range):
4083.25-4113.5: 2.68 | 0.66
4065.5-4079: 0.04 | 0.734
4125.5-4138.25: 0.59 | 0.676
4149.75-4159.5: 0.07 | 0.694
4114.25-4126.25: -0.10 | 0.72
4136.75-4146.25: 0.37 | 0.678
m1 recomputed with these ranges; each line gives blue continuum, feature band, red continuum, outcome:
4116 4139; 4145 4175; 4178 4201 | -0.82 A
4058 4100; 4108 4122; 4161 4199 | 0.74 A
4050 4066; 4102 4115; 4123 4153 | 1.68 A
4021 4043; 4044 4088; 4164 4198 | 0.20 A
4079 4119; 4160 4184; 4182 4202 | -0.93 A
